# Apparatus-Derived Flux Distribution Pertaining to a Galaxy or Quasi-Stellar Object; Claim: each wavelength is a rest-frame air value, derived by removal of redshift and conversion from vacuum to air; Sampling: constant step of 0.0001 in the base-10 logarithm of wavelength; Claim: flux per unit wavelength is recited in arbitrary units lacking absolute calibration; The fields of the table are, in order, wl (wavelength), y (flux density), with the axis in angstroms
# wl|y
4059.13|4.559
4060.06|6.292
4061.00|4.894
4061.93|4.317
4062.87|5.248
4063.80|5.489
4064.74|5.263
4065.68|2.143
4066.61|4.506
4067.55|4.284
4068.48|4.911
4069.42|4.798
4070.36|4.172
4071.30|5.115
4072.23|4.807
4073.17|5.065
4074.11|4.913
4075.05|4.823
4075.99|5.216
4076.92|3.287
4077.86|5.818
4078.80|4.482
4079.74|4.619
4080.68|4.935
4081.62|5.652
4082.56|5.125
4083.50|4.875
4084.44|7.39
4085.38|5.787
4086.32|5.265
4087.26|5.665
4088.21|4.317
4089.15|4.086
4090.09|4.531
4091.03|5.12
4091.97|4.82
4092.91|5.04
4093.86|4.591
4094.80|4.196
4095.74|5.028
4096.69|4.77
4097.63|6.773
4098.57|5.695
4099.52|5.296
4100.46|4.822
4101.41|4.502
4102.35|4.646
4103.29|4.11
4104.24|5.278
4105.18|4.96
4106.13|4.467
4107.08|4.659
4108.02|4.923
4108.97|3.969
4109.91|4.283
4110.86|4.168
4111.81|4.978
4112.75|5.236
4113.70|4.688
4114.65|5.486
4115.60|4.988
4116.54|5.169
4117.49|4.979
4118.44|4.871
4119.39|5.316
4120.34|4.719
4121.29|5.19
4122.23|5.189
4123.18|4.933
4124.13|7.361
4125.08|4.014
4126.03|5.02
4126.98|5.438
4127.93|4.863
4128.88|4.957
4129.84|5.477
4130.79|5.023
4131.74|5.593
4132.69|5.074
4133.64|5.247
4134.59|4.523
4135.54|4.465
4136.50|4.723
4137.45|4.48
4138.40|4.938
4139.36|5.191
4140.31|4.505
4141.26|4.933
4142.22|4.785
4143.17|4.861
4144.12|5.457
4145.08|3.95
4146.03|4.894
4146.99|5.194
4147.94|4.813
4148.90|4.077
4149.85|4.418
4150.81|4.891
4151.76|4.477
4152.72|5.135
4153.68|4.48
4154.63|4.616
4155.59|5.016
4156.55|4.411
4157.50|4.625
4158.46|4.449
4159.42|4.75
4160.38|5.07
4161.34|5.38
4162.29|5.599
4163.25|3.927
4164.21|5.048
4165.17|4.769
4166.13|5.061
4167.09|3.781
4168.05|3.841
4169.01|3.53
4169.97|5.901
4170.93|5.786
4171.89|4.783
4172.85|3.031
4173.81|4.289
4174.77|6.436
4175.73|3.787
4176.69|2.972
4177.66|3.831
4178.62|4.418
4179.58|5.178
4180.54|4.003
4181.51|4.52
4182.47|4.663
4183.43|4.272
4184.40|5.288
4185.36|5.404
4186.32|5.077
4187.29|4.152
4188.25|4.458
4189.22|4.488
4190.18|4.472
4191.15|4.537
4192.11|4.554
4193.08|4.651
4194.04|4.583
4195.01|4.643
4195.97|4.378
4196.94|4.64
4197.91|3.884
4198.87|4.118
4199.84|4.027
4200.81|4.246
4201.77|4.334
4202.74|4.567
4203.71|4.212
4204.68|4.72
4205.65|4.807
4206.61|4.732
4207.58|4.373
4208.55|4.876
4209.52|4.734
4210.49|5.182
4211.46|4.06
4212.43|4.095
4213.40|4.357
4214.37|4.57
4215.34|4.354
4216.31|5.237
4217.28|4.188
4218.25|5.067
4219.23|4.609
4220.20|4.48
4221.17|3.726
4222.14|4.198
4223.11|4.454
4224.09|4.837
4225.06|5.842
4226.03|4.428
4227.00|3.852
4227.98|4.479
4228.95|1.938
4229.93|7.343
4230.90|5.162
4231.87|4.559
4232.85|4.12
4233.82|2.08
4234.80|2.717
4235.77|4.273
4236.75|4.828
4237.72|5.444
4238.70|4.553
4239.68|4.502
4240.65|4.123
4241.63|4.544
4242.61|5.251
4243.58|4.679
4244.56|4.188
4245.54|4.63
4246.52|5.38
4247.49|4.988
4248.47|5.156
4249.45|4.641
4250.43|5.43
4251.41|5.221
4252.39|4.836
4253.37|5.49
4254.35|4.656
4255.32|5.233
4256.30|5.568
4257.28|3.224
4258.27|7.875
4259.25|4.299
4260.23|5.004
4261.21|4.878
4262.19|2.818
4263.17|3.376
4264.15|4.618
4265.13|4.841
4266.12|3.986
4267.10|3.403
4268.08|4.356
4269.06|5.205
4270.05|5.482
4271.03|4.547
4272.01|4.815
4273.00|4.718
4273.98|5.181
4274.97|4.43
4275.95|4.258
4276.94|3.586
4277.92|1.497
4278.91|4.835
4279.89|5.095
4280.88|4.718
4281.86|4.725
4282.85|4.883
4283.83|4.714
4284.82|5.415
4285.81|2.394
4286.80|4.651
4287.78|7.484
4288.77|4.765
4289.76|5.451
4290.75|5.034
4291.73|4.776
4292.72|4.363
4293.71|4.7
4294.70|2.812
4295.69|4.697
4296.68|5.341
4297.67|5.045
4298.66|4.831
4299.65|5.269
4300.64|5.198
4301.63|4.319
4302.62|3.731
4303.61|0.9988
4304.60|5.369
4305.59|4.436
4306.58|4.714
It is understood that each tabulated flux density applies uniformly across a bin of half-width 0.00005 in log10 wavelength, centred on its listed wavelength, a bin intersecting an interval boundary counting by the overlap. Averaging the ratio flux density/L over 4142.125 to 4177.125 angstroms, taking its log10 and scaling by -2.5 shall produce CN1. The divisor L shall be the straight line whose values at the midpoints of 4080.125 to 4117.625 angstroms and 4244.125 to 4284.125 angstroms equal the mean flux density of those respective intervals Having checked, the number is 0.05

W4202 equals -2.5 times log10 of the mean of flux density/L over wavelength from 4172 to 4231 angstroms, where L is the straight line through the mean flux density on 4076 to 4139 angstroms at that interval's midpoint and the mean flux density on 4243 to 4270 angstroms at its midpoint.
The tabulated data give 0.08 mag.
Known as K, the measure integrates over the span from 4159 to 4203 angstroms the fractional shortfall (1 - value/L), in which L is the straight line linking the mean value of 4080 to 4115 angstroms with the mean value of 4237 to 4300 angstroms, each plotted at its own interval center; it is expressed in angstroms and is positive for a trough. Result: 2.67 angstroms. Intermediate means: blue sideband 4.97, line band 4.55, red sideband 4.7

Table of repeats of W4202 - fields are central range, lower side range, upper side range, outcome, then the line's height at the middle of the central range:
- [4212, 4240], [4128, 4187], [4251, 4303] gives 0.06 mag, 4.68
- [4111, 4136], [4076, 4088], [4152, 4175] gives -0.03 mag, 4.96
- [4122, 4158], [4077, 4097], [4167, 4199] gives -0.04 mag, 4.73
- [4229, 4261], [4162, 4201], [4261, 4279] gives -0.11 mag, 4.31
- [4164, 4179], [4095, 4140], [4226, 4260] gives 0.10 mag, 4.85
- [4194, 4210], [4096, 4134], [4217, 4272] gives 0.07 mag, 4.74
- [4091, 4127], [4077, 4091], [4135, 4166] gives 0.01 mag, 4.99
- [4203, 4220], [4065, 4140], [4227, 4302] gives 0.03 mag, 4.72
